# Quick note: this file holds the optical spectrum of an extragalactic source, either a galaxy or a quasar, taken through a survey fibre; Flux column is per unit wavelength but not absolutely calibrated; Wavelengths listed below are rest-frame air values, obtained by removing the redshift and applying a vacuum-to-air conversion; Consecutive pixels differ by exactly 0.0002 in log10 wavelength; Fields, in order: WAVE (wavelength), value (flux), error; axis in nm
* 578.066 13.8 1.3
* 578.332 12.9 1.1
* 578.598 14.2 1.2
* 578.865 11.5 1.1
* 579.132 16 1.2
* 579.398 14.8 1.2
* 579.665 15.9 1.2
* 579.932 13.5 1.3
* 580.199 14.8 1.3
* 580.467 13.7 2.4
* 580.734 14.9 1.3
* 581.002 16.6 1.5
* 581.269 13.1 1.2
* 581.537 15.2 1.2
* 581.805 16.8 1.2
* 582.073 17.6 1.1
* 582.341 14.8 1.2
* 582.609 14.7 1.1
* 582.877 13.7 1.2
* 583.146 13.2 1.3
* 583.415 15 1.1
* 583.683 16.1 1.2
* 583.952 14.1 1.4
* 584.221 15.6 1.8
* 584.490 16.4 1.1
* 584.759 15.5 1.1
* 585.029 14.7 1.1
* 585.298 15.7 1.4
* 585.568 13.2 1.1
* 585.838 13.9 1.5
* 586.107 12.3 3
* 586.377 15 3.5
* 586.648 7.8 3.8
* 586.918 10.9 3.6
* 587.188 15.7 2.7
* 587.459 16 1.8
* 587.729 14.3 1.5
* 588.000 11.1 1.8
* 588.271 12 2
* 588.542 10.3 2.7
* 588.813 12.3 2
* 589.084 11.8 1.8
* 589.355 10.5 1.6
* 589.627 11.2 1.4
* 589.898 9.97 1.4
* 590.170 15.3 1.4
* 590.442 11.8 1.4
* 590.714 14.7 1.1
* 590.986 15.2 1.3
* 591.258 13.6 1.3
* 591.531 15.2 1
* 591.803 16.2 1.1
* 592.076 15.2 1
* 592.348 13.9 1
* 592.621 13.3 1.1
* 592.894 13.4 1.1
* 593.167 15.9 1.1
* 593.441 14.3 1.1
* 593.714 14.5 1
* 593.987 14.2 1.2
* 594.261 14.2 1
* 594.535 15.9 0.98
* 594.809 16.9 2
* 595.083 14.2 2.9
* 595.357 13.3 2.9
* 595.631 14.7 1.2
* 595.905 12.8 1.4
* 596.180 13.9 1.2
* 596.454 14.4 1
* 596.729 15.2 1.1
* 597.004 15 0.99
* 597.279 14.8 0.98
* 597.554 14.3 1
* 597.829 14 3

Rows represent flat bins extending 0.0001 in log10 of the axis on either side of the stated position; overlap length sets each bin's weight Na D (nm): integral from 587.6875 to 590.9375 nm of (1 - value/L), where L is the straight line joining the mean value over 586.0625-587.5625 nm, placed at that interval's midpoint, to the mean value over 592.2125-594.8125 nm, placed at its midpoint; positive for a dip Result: 0.34 nm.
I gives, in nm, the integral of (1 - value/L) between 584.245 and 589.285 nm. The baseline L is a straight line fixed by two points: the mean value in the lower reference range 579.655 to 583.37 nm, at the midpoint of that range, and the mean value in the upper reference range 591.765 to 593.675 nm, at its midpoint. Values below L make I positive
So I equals 0.49 nm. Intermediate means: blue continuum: 14.9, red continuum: 14.5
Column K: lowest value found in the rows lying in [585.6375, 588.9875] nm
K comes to 7.8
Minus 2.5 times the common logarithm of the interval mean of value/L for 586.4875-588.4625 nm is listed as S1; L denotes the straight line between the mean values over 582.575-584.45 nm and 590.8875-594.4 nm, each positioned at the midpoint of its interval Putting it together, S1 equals 0.171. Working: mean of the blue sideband 14.7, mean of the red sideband 14.5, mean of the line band 12.5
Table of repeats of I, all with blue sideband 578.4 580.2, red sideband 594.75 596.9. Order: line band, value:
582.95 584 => -0.02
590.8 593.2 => -0.04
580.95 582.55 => -0.14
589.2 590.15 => 0.21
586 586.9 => 0.17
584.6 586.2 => 0.00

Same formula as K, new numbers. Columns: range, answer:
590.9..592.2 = 13.6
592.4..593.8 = 13.3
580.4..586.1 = 13.1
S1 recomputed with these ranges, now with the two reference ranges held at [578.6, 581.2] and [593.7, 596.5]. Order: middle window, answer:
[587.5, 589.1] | 0.19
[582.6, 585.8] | -0.02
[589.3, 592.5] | 0.07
